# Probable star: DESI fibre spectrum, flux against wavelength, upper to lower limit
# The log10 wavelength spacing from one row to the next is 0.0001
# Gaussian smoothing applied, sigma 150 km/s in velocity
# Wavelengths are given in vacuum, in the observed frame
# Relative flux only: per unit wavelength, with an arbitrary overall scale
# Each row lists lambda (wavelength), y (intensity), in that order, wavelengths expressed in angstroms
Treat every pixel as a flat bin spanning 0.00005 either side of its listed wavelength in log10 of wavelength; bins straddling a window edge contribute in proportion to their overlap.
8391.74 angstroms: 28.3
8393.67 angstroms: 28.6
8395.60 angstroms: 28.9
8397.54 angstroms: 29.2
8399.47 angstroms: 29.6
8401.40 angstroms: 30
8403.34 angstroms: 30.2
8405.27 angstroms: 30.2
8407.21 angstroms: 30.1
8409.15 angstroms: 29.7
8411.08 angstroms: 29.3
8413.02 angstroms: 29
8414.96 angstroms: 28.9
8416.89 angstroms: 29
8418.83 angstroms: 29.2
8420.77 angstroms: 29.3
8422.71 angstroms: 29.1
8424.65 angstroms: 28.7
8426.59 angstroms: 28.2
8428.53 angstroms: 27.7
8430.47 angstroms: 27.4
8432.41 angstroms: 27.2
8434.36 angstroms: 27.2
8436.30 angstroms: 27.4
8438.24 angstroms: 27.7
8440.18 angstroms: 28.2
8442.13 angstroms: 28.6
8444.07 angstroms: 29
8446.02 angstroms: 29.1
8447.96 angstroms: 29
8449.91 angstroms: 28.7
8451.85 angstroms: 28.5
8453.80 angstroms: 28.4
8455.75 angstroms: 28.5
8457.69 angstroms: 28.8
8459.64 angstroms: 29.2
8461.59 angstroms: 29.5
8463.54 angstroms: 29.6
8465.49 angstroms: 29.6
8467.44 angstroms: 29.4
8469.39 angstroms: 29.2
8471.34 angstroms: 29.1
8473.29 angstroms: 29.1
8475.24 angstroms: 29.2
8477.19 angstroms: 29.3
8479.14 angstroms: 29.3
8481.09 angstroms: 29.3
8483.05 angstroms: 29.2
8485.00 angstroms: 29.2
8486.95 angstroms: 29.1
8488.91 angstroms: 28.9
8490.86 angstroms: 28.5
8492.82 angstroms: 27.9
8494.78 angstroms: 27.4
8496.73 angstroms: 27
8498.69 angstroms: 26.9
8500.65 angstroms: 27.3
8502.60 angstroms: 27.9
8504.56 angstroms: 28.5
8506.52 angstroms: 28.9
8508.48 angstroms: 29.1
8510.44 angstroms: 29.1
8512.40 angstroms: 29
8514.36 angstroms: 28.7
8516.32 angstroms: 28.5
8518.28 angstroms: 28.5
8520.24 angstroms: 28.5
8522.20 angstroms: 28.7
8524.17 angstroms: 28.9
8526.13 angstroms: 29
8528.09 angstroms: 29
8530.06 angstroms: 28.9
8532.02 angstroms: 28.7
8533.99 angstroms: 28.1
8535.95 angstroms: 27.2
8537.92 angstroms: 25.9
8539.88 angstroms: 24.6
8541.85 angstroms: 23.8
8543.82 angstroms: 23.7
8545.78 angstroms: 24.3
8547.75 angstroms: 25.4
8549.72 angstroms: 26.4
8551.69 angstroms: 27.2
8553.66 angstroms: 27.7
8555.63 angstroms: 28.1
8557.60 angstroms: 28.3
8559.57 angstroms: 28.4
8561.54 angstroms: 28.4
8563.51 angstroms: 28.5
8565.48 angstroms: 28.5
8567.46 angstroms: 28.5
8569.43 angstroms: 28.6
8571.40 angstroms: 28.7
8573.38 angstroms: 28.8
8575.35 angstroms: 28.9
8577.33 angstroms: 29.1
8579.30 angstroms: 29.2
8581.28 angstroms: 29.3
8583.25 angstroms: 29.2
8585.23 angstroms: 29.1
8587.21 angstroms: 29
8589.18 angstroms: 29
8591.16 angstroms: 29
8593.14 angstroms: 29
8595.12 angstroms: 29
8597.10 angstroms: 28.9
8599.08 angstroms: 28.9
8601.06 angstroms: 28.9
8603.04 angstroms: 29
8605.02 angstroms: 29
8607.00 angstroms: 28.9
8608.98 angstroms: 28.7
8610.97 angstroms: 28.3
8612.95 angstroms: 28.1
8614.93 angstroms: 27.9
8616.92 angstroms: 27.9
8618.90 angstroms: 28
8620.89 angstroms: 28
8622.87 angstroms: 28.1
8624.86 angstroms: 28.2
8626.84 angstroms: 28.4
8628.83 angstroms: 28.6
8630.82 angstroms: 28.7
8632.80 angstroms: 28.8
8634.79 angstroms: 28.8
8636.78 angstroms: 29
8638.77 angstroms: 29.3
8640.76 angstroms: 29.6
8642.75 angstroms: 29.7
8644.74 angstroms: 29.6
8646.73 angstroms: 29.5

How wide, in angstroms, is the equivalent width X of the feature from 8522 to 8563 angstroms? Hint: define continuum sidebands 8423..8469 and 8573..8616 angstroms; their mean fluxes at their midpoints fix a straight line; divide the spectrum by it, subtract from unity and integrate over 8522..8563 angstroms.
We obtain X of 2.26 angstroms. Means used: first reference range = 28.5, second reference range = 28.9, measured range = 27.2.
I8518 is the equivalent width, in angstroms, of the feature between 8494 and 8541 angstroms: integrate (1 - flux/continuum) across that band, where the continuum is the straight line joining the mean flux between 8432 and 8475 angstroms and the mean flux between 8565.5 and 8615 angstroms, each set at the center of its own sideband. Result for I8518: 1.1 angstroms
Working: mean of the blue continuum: 28.7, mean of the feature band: 28.1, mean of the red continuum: 28.9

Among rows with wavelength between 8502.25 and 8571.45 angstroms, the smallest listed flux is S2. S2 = 23.7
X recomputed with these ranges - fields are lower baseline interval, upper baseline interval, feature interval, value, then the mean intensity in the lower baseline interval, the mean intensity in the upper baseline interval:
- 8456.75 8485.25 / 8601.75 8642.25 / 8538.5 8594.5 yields 2.0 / 29.3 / 28.6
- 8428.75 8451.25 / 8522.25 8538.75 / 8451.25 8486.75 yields -1.2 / 28.1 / 28.2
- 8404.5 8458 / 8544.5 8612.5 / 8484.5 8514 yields 0.2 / 28.6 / 28.4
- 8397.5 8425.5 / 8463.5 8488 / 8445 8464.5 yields 0.3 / 29.4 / 29.3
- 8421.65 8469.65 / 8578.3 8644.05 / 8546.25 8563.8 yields 0.8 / 28.5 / 28.8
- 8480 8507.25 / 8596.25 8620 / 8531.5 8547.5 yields 1.5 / 28.3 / 28.5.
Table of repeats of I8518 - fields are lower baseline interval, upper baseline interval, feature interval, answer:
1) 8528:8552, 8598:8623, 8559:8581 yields -1.2 angstroms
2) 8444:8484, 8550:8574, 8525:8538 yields 0.1 angstroms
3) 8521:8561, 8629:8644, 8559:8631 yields -1.1 angstroms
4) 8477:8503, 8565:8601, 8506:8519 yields -0.2 angstroms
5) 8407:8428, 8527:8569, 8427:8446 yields 0.6 angstroms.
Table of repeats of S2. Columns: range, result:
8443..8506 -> 26.9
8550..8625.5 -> 27.2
